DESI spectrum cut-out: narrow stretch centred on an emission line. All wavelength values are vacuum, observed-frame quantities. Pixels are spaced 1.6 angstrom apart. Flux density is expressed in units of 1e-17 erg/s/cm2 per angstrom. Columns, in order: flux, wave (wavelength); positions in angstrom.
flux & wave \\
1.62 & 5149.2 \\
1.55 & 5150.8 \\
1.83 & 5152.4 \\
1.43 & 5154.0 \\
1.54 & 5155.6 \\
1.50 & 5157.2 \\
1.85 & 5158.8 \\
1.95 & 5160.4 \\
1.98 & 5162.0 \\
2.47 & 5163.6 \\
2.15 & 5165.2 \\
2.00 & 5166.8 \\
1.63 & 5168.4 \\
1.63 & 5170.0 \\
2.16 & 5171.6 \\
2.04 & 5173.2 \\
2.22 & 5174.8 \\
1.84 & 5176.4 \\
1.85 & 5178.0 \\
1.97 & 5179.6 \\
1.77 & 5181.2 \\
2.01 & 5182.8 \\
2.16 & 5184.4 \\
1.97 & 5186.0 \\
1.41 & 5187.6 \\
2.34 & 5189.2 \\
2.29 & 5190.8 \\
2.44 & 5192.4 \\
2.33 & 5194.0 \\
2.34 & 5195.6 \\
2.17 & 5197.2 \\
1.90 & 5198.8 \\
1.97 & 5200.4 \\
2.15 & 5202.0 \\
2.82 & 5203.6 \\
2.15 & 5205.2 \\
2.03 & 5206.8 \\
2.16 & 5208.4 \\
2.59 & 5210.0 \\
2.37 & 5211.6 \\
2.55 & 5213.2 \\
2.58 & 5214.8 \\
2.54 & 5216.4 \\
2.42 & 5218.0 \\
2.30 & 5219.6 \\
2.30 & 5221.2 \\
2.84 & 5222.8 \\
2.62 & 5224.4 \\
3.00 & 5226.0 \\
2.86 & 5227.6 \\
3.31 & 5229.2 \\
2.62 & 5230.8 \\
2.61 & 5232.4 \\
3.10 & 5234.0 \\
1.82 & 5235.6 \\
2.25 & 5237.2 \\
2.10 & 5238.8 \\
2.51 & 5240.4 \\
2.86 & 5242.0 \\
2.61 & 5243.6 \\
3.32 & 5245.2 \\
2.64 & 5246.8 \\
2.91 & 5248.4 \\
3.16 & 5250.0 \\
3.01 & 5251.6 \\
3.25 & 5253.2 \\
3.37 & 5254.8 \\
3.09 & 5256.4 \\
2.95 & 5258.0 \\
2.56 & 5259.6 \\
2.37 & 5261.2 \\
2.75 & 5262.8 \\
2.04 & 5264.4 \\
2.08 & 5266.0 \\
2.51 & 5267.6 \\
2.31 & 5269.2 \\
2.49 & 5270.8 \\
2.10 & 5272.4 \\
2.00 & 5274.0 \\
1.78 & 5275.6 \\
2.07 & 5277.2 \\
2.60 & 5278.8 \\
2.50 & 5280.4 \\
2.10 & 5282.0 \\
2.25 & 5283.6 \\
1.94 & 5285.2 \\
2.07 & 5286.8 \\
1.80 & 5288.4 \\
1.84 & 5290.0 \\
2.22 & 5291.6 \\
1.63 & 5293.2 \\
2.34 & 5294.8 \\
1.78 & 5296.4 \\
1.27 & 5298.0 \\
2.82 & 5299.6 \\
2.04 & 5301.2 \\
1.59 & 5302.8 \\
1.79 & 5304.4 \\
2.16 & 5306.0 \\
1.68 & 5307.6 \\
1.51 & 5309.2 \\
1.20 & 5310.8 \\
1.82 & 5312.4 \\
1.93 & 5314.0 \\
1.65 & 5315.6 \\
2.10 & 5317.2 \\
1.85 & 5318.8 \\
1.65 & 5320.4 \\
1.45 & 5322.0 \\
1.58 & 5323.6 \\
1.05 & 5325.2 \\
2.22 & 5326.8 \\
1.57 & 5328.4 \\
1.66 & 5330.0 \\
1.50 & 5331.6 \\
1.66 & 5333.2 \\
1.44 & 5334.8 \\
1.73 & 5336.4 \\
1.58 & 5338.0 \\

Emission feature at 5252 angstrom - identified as C IV 1549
